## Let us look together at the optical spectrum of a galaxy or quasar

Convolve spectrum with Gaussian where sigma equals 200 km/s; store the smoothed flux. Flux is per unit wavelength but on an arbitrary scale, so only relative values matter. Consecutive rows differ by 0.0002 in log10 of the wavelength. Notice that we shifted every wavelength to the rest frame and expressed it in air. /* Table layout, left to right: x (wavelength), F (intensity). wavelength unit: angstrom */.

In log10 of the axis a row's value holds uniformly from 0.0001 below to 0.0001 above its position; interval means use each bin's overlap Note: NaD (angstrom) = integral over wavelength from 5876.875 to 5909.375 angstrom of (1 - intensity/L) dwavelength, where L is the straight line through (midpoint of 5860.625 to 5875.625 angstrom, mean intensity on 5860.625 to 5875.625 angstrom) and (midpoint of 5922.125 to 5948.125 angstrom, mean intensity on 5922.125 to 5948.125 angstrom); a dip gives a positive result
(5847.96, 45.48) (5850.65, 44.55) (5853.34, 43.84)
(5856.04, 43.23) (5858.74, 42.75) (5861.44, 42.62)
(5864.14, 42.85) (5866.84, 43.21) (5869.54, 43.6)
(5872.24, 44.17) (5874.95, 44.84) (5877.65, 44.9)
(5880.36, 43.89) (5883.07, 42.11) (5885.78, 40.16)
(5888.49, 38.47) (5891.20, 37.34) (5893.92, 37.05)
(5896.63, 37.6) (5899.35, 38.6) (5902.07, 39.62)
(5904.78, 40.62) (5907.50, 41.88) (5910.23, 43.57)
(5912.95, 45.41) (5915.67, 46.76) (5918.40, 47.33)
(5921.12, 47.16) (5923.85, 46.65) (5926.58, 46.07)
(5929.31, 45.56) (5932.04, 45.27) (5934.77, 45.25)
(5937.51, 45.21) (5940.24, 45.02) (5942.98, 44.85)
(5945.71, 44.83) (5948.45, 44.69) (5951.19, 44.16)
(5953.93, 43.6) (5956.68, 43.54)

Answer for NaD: 3.0 angstrom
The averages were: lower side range 43.5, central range 40.1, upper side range 45.4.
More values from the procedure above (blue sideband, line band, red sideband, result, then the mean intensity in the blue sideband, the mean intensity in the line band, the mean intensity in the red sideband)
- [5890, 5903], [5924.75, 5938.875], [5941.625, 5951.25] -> -0.9 angstrom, 38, 45.5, 44.7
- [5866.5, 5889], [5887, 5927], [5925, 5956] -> 1.6 angstrom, 43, 42.2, 44.9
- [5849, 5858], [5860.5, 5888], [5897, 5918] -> 0.1 angstrom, 43.9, 43.1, 42.3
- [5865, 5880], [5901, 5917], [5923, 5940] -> 0.7 angstrom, 44.1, 43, 45.6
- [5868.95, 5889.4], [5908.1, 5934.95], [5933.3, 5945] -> -0.8 angstrom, 42.8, 45.8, 45.1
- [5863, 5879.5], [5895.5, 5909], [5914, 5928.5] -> 1.8 angstrom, 44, 39.7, 46.7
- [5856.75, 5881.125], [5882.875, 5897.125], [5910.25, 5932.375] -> 1.9 angstrom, 43.6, 38.6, 46.2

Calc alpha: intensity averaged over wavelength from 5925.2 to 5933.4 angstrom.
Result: 45.6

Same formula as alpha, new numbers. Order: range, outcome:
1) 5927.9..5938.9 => 45.3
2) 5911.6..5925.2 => 46.7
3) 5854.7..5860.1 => 43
